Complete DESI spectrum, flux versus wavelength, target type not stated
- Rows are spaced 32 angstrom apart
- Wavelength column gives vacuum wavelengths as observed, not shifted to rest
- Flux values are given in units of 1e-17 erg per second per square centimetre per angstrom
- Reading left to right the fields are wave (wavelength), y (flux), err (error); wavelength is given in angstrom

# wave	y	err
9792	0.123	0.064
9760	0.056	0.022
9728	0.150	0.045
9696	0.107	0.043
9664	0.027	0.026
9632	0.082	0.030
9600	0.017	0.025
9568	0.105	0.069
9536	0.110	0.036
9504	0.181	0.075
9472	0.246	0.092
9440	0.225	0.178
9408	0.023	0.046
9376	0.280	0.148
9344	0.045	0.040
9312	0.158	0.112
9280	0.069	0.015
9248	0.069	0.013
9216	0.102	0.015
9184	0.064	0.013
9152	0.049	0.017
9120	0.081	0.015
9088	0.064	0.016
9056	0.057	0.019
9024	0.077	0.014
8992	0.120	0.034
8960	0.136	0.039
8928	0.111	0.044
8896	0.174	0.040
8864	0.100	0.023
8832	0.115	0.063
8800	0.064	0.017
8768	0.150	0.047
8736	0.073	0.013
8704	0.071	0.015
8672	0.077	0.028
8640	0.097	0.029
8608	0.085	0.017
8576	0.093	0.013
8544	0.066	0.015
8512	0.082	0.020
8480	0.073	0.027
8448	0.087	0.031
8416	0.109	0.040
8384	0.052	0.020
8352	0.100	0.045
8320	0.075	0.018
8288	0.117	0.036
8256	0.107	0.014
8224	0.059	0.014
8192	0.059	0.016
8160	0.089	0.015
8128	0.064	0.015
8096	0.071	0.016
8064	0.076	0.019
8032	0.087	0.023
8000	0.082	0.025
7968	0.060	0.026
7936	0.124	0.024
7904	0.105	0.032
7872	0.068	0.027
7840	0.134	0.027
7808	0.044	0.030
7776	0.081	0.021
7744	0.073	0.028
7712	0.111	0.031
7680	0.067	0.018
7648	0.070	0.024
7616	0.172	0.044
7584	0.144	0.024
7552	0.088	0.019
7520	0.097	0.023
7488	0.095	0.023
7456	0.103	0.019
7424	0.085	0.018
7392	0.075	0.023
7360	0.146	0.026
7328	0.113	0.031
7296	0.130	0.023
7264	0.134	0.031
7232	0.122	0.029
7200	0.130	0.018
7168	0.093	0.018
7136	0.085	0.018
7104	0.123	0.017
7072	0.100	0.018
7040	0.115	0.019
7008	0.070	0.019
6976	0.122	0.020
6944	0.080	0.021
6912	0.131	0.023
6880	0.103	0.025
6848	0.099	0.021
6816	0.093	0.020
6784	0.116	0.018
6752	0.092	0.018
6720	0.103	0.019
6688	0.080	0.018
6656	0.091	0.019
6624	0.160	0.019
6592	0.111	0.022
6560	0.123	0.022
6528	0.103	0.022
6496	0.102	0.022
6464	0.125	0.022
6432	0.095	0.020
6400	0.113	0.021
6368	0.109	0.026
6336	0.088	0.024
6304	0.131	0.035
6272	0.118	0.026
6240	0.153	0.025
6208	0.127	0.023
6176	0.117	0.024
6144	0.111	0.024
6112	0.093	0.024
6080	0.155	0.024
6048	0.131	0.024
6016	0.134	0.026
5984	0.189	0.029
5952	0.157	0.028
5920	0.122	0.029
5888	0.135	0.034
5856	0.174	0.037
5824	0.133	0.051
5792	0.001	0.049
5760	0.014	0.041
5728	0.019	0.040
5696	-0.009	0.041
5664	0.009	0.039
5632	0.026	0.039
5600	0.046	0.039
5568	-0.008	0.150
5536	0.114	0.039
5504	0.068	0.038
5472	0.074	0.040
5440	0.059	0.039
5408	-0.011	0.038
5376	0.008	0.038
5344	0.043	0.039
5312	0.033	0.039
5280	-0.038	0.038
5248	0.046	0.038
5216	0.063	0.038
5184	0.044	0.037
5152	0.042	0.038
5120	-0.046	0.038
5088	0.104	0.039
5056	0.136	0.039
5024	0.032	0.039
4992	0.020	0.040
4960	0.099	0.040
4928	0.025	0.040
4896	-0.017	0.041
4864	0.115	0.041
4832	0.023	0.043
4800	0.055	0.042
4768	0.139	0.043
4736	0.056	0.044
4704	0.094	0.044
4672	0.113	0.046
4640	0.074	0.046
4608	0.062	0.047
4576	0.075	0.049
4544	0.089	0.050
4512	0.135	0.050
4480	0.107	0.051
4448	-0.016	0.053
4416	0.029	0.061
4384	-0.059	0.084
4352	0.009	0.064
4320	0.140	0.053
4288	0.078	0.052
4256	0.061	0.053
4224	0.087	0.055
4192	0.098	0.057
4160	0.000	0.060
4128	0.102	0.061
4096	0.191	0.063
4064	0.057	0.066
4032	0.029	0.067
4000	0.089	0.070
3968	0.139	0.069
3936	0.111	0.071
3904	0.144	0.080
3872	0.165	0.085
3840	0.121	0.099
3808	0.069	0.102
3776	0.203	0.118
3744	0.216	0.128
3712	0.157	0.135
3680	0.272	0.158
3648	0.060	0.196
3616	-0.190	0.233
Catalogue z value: 0.775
